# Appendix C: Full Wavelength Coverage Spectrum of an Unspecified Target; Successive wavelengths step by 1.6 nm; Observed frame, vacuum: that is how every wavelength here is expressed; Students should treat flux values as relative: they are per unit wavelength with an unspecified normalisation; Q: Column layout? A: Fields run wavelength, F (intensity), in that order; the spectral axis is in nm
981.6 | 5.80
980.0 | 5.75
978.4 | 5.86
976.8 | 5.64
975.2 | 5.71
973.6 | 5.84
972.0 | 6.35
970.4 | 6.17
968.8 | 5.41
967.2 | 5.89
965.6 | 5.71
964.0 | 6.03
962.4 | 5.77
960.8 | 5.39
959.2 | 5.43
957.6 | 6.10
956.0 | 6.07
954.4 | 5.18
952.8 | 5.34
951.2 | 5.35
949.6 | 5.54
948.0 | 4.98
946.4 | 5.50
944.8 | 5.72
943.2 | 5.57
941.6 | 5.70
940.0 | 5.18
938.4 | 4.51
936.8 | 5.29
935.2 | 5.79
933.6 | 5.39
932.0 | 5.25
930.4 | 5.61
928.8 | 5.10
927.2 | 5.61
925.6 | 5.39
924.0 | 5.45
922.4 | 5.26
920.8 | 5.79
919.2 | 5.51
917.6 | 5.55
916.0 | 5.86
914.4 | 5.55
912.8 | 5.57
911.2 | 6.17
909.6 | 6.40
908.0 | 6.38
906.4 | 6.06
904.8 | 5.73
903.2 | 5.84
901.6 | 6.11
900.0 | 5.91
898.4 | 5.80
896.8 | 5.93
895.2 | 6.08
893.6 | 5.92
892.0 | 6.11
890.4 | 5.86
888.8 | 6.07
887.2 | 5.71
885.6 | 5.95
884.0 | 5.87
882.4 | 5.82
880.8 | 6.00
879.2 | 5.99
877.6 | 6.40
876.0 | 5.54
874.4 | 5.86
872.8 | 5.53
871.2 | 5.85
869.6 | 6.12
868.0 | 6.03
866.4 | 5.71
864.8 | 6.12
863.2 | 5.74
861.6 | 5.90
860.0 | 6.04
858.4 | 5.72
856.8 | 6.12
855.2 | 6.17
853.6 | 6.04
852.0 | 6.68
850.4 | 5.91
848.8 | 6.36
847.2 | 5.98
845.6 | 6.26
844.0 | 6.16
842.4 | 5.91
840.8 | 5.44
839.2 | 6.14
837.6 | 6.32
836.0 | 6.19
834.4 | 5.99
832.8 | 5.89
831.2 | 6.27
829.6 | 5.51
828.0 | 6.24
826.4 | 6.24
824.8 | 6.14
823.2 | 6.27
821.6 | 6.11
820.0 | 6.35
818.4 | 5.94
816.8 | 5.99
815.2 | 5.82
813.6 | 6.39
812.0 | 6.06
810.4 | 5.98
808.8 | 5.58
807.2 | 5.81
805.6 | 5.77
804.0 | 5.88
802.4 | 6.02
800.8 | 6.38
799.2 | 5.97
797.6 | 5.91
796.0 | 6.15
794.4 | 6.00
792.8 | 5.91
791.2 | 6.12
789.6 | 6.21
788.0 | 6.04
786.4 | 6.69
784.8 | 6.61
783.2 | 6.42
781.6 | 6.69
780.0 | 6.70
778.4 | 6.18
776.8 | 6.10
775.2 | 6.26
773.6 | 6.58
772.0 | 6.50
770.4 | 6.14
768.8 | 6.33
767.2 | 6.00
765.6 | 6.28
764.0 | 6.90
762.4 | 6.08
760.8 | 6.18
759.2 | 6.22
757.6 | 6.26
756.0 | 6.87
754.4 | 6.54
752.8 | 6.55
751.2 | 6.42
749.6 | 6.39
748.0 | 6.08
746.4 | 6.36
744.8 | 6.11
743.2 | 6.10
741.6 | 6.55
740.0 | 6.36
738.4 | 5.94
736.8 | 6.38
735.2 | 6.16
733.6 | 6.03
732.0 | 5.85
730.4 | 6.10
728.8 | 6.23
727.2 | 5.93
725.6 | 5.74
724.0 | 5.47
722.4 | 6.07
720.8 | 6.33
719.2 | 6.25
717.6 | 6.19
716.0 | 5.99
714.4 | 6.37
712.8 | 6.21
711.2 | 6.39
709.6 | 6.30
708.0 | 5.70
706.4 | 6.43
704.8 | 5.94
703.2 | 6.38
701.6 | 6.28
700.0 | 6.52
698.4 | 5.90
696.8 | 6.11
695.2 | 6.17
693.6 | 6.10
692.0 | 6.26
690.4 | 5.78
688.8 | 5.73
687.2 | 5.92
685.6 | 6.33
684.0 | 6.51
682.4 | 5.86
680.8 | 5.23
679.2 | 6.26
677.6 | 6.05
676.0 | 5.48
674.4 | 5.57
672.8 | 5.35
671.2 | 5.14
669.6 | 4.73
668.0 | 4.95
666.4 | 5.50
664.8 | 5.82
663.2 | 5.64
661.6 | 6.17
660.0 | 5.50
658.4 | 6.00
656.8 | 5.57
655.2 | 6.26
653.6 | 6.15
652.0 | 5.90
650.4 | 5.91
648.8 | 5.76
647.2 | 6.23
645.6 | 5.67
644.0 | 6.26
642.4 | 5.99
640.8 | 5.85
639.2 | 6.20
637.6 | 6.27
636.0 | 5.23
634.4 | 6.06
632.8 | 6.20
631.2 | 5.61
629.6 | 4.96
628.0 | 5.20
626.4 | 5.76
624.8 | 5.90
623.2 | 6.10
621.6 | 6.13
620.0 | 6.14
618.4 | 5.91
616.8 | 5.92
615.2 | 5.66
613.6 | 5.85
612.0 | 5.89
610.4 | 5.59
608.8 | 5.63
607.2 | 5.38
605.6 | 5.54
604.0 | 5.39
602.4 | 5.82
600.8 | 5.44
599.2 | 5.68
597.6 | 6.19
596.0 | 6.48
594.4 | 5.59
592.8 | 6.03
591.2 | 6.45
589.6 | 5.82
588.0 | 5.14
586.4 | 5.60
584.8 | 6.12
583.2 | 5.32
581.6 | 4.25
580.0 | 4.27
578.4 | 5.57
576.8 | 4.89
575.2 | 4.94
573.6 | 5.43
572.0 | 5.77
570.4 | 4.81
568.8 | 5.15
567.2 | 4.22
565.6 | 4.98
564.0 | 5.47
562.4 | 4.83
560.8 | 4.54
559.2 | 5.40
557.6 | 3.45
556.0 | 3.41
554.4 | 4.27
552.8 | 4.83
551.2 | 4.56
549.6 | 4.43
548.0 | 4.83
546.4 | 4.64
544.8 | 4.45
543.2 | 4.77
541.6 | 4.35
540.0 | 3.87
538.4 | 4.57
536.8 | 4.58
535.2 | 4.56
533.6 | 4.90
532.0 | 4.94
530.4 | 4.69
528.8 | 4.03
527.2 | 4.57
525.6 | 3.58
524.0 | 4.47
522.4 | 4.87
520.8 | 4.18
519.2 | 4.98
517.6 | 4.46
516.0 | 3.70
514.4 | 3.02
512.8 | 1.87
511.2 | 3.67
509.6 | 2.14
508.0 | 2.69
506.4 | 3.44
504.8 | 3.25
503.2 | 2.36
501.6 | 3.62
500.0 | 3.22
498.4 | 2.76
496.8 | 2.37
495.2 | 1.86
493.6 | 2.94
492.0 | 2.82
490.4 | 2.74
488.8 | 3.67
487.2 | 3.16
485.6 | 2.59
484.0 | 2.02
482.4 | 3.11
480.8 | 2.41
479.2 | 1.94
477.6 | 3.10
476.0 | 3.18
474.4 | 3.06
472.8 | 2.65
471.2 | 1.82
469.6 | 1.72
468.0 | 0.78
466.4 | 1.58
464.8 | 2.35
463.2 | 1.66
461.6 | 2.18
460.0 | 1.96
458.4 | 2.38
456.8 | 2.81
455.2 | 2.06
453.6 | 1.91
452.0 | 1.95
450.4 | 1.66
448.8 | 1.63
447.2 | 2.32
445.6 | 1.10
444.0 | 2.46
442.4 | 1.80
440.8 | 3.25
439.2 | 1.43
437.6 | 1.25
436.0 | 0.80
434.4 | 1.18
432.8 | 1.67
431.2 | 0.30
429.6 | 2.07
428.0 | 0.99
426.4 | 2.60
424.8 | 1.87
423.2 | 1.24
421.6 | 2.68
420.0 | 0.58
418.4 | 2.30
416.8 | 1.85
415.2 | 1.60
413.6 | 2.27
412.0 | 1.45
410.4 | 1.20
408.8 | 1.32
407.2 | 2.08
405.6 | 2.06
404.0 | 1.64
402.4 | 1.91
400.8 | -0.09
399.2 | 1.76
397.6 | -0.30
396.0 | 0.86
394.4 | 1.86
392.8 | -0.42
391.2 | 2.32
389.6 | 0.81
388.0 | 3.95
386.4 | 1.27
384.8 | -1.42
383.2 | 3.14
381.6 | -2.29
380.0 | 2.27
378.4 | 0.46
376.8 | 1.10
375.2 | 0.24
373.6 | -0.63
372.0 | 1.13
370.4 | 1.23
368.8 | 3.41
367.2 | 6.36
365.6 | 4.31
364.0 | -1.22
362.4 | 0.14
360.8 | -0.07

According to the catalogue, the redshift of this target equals 0.29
